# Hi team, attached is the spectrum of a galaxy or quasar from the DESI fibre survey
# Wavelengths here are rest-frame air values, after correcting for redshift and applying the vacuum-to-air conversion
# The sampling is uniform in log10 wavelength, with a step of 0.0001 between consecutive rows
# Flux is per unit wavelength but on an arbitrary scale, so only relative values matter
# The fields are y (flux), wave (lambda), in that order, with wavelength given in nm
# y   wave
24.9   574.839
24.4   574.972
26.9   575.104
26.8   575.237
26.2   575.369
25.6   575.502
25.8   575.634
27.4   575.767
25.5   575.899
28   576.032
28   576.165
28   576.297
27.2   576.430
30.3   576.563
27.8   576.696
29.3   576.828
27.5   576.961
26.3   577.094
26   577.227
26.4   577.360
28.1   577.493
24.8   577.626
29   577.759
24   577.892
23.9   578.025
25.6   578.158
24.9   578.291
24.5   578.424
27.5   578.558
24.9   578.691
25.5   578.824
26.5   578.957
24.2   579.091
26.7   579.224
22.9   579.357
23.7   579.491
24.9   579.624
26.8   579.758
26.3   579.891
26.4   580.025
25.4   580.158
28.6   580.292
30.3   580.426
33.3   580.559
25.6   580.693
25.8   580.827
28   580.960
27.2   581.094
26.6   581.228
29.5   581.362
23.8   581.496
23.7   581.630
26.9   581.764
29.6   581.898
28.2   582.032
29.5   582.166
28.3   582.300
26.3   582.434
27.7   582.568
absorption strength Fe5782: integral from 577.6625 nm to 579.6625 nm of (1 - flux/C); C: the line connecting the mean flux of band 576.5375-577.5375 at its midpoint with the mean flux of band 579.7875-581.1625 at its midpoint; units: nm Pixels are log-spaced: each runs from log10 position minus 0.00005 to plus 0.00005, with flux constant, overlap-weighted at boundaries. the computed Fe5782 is 0.17 nm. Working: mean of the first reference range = 27.6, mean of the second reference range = 27.7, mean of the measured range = 25.3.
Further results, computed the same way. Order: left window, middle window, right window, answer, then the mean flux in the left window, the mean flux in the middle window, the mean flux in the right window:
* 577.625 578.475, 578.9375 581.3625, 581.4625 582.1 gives -0.06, 25.3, 26.7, 26.6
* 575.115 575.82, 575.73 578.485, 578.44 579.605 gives -0.10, 26.4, 26.8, 25.2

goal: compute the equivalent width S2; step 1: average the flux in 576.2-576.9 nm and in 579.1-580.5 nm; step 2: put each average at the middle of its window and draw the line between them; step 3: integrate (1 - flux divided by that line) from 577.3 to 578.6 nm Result 0.08 nm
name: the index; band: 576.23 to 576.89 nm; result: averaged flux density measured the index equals 28.5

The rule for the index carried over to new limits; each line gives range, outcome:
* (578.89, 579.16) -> 25.4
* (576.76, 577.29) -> 27.3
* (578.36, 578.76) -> 25.6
